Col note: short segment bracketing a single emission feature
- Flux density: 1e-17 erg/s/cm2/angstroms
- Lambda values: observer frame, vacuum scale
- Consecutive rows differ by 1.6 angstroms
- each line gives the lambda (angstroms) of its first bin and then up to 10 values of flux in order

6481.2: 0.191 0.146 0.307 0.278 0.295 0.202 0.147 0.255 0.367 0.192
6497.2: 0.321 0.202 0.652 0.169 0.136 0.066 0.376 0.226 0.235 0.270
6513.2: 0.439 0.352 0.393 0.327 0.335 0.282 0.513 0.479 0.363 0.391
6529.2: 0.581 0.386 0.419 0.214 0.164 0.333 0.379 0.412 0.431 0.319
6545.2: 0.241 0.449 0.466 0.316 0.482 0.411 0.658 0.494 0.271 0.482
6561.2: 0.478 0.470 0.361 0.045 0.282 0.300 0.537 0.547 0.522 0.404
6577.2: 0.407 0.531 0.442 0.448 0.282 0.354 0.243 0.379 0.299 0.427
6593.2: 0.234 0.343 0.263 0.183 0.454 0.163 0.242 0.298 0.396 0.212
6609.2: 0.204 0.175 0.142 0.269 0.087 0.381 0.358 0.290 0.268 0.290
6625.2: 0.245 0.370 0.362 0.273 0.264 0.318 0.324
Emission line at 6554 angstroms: C III]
